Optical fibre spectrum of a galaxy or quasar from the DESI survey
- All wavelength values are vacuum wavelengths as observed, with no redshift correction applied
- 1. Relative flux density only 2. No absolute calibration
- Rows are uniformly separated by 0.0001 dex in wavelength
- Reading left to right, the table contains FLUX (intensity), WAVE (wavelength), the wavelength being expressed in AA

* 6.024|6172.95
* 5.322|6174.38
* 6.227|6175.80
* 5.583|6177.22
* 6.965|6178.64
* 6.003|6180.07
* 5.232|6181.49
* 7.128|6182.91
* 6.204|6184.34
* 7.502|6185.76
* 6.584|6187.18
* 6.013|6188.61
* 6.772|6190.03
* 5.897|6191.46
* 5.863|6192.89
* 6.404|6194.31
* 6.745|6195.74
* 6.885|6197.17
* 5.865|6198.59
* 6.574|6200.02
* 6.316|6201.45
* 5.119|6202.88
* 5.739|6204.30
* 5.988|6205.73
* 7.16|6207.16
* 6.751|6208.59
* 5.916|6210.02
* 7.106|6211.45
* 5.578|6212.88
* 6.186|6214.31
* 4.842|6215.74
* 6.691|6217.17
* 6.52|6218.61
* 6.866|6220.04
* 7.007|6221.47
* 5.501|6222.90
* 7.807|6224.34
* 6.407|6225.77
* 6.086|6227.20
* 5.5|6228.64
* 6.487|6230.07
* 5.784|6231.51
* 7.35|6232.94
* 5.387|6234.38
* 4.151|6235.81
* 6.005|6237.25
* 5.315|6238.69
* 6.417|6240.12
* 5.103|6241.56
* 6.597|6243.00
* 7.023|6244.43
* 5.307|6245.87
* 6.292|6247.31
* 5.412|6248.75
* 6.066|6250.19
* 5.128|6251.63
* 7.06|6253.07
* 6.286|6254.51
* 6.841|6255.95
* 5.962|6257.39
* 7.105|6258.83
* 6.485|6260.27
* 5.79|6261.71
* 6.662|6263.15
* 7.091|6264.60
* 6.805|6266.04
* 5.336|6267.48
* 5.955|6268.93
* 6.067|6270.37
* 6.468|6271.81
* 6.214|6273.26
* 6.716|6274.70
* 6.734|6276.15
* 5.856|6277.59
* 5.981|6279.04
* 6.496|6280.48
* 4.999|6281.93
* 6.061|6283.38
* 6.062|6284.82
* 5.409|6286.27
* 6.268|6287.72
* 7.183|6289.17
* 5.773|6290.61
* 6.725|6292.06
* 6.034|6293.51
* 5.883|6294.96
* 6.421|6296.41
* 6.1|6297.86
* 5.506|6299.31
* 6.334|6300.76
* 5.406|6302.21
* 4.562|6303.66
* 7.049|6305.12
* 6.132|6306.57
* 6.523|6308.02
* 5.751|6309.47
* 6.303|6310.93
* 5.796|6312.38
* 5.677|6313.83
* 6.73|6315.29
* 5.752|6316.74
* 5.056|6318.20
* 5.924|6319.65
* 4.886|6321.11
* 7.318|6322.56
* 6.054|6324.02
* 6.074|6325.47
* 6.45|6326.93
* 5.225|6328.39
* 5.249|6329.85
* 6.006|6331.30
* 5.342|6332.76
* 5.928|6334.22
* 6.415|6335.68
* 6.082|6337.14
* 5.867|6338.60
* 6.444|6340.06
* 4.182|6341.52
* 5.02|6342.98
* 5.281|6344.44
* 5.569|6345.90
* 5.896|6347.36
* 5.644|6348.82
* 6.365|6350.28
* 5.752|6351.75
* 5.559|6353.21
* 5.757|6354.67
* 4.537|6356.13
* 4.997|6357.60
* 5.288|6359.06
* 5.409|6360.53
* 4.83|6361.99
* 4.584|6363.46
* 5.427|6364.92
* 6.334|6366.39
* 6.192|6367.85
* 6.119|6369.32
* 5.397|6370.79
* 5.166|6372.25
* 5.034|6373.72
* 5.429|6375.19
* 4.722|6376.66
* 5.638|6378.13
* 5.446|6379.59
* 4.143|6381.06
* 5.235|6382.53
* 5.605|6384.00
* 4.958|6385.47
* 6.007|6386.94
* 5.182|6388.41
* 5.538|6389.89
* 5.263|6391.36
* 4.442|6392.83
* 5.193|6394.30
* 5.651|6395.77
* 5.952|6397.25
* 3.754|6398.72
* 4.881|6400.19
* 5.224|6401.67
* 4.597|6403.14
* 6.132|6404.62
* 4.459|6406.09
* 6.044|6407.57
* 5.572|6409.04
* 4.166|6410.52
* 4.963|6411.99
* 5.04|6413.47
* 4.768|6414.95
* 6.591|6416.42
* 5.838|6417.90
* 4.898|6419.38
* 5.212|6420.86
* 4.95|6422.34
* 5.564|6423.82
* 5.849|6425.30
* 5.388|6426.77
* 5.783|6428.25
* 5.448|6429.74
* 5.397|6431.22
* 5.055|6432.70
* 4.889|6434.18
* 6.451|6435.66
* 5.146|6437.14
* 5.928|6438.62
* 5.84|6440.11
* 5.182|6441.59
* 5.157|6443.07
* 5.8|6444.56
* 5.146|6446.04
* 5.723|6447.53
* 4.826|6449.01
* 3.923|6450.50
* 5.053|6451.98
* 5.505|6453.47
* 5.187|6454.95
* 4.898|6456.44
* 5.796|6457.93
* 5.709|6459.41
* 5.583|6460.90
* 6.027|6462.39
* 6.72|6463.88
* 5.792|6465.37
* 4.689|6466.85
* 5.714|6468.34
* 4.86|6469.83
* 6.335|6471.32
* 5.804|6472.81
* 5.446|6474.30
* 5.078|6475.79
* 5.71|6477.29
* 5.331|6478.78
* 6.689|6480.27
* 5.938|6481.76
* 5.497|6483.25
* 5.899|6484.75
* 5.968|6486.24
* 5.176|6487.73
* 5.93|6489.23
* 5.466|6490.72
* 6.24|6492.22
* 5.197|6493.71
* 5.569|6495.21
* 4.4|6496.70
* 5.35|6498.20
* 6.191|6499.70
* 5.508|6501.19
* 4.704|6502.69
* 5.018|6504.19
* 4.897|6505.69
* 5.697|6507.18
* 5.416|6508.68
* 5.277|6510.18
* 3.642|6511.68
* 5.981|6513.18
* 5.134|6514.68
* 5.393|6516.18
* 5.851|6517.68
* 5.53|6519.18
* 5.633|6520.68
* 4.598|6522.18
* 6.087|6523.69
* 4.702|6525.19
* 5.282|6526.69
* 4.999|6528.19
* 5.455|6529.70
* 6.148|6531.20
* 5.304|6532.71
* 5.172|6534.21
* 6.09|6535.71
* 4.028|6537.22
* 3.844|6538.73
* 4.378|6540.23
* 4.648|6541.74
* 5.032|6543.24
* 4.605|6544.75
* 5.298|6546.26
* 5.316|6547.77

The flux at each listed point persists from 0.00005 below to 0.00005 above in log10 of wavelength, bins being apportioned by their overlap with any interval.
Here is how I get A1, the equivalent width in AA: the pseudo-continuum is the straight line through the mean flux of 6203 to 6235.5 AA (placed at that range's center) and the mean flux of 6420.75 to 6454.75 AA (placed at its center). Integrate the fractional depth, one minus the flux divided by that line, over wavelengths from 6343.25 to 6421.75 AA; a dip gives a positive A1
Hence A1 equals 3.84 AA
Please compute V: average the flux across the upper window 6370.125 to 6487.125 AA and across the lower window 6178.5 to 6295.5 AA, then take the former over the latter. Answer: 0.9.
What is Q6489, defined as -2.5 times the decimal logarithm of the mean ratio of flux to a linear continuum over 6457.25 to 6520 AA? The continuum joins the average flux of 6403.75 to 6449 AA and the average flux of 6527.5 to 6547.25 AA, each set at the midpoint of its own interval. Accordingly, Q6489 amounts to -0.071 mag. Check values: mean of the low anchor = 5.4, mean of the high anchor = 5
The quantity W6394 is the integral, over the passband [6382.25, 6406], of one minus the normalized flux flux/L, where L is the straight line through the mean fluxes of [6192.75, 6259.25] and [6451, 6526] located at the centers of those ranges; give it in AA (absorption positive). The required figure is 2.2 AA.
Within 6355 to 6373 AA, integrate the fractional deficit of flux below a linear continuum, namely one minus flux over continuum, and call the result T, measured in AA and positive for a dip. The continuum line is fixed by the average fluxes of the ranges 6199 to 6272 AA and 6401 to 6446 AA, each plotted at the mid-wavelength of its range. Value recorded 0.8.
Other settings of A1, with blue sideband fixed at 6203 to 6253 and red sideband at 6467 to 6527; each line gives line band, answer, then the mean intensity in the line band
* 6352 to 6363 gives 1.1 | 5.21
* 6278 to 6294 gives -0.3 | 6.09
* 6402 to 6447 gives 2.0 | 5.38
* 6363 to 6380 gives 0.8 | 5.47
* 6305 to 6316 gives -0.6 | 6.2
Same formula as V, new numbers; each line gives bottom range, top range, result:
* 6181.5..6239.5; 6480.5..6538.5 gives 0.86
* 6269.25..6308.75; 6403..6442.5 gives 0.88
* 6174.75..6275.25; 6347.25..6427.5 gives 0.85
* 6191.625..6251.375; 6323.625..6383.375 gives 0.90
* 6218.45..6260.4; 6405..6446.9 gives 0.87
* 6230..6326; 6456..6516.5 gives 0.91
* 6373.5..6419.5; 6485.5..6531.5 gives 1.03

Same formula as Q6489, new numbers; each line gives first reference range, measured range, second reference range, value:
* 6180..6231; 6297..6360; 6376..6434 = -0.02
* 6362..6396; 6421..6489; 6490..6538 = -0.04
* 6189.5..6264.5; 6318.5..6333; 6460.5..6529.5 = 0.02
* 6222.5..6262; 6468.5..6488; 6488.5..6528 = -0.05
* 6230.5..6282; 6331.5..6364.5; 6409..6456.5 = 0.04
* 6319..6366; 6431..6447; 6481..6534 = 0.01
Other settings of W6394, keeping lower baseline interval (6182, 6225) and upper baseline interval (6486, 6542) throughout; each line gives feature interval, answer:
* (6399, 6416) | 1.72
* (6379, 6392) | 1.04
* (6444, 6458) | 0.86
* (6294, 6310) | 0.13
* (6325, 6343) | 0.52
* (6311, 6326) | 0.05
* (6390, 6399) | 0.87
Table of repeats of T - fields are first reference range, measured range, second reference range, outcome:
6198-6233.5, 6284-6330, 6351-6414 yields -2.26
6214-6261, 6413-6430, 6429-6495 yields 0.57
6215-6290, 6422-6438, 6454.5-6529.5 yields 0.54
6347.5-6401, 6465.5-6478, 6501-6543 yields -0.63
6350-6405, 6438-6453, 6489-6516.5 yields 0.12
